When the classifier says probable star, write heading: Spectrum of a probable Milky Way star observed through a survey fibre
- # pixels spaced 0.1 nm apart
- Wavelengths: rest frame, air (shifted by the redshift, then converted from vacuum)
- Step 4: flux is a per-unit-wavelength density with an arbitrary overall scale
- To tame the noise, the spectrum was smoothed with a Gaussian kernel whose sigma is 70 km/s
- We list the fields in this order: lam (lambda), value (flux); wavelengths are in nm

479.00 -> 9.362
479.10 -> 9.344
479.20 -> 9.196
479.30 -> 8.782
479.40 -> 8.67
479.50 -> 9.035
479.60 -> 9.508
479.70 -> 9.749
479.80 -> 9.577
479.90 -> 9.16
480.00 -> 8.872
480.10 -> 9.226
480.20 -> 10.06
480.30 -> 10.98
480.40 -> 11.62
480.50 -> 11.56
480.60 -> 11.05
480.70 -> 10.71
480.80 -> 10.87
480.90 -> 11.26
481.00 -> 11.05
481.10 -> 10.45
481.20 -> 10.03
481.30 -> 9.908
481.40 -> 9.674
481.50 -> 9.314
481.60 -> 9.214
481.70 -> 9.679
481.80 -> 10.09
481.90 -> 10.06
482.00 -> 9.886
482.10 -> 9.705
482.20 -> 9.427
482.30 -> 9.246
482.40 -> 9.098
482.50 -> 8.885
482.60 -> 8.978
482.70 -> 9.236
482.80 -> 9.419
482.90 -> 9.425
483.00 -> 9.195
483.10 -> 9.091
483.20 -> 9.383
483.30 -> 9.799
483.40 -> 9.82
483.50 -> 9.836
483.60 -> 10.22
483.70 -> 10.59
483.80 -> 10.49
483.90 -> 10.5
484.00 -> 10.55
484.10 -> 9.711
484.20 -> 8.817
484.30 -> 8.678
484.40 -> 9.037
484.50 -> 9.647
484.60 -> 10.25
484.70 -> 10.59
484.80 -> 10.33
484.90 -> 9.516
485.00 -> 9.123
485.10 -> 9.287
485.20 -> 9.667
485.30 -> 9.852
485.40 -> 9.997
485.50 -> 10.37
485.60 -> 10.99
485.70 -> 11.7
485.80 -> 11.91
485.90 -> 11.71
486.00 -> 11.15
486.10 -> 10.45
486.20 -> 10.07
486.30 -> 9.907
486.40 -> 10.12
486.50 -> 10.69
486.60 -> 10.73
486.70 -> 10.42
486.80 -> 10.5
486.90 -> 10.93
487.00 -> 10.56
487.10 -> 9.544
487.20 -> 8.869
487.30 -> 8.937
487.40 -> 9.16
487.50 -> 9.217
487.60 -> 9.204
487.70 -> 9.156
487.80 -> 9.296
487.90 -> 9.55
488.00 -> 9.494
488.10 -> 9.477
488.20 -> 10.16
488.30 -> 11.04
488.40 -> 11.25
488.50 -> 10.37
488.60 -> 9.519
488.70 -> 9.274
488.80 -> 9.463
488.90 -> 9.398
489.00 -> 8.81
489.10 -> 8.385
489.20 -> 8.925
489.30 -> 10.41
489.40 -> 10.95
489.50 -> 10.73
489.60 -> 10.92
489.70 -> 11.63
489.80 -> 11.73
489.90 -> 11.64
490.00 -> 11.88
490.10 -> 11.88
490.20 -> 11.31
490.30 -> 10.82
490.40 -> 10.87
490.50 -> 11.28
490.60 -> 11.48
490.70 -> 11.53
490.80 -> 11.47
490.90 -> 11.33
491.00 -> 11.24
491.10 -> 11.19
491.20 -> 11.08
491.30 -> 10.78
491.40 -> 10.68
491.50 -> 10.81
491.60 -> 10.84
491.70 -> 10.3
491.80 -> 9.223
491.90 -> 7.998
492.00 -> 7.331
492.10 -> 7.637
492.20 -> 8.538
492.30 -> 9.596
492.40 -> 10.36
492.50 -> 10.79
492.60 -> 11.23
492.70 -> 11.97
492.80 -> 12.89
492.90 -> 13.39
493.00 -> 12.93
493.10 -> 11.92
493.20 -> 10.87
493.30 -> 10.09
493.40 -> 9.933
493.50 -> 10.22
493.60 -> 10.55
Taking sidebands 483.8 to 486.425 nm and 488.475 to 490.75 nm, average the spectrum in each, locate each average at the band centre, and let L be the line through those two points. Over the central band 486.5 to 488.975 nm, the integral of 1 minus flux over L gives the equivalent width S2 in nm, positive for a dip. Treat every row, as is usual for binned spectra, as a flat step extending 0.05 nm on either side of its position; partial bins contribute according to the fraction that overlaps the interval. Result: 0.14 nm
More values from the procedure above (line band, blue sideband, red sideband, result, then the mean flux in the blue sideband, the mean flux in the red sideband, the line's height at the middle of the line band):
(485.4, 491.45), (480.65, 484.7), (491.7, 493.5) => -0.190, 9.79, 10.4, 10.1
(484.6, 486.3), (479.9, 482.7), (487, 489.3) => -0.121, 10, 9.52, 9.71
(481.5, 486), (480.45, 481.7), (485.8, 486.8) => 0.289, 10.4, 10.6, 10.5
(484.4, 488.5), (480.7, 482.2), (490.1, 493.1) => 0.120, 10.1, 10.8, 10.4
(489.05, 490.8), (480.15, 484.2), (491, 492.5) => -0.199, 9.99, 9.83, 9.86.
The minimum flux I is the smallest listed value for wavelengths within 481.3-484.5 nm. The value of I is 8.678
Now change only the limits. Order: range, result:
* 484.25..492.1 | 7.331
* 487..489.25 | 8.385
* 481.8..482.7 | 8.885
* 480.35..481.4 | 9.674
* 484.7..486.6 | 9.123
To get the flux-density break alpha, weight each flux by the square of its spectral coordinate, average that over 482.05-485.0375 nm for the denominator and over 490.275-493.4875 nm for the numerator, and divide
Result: 1.15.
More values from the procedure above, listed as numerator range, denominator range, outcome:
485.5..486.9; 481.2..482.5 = 1.14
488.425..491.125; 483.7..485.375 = 1.12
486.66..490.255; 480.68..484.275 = 1.06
